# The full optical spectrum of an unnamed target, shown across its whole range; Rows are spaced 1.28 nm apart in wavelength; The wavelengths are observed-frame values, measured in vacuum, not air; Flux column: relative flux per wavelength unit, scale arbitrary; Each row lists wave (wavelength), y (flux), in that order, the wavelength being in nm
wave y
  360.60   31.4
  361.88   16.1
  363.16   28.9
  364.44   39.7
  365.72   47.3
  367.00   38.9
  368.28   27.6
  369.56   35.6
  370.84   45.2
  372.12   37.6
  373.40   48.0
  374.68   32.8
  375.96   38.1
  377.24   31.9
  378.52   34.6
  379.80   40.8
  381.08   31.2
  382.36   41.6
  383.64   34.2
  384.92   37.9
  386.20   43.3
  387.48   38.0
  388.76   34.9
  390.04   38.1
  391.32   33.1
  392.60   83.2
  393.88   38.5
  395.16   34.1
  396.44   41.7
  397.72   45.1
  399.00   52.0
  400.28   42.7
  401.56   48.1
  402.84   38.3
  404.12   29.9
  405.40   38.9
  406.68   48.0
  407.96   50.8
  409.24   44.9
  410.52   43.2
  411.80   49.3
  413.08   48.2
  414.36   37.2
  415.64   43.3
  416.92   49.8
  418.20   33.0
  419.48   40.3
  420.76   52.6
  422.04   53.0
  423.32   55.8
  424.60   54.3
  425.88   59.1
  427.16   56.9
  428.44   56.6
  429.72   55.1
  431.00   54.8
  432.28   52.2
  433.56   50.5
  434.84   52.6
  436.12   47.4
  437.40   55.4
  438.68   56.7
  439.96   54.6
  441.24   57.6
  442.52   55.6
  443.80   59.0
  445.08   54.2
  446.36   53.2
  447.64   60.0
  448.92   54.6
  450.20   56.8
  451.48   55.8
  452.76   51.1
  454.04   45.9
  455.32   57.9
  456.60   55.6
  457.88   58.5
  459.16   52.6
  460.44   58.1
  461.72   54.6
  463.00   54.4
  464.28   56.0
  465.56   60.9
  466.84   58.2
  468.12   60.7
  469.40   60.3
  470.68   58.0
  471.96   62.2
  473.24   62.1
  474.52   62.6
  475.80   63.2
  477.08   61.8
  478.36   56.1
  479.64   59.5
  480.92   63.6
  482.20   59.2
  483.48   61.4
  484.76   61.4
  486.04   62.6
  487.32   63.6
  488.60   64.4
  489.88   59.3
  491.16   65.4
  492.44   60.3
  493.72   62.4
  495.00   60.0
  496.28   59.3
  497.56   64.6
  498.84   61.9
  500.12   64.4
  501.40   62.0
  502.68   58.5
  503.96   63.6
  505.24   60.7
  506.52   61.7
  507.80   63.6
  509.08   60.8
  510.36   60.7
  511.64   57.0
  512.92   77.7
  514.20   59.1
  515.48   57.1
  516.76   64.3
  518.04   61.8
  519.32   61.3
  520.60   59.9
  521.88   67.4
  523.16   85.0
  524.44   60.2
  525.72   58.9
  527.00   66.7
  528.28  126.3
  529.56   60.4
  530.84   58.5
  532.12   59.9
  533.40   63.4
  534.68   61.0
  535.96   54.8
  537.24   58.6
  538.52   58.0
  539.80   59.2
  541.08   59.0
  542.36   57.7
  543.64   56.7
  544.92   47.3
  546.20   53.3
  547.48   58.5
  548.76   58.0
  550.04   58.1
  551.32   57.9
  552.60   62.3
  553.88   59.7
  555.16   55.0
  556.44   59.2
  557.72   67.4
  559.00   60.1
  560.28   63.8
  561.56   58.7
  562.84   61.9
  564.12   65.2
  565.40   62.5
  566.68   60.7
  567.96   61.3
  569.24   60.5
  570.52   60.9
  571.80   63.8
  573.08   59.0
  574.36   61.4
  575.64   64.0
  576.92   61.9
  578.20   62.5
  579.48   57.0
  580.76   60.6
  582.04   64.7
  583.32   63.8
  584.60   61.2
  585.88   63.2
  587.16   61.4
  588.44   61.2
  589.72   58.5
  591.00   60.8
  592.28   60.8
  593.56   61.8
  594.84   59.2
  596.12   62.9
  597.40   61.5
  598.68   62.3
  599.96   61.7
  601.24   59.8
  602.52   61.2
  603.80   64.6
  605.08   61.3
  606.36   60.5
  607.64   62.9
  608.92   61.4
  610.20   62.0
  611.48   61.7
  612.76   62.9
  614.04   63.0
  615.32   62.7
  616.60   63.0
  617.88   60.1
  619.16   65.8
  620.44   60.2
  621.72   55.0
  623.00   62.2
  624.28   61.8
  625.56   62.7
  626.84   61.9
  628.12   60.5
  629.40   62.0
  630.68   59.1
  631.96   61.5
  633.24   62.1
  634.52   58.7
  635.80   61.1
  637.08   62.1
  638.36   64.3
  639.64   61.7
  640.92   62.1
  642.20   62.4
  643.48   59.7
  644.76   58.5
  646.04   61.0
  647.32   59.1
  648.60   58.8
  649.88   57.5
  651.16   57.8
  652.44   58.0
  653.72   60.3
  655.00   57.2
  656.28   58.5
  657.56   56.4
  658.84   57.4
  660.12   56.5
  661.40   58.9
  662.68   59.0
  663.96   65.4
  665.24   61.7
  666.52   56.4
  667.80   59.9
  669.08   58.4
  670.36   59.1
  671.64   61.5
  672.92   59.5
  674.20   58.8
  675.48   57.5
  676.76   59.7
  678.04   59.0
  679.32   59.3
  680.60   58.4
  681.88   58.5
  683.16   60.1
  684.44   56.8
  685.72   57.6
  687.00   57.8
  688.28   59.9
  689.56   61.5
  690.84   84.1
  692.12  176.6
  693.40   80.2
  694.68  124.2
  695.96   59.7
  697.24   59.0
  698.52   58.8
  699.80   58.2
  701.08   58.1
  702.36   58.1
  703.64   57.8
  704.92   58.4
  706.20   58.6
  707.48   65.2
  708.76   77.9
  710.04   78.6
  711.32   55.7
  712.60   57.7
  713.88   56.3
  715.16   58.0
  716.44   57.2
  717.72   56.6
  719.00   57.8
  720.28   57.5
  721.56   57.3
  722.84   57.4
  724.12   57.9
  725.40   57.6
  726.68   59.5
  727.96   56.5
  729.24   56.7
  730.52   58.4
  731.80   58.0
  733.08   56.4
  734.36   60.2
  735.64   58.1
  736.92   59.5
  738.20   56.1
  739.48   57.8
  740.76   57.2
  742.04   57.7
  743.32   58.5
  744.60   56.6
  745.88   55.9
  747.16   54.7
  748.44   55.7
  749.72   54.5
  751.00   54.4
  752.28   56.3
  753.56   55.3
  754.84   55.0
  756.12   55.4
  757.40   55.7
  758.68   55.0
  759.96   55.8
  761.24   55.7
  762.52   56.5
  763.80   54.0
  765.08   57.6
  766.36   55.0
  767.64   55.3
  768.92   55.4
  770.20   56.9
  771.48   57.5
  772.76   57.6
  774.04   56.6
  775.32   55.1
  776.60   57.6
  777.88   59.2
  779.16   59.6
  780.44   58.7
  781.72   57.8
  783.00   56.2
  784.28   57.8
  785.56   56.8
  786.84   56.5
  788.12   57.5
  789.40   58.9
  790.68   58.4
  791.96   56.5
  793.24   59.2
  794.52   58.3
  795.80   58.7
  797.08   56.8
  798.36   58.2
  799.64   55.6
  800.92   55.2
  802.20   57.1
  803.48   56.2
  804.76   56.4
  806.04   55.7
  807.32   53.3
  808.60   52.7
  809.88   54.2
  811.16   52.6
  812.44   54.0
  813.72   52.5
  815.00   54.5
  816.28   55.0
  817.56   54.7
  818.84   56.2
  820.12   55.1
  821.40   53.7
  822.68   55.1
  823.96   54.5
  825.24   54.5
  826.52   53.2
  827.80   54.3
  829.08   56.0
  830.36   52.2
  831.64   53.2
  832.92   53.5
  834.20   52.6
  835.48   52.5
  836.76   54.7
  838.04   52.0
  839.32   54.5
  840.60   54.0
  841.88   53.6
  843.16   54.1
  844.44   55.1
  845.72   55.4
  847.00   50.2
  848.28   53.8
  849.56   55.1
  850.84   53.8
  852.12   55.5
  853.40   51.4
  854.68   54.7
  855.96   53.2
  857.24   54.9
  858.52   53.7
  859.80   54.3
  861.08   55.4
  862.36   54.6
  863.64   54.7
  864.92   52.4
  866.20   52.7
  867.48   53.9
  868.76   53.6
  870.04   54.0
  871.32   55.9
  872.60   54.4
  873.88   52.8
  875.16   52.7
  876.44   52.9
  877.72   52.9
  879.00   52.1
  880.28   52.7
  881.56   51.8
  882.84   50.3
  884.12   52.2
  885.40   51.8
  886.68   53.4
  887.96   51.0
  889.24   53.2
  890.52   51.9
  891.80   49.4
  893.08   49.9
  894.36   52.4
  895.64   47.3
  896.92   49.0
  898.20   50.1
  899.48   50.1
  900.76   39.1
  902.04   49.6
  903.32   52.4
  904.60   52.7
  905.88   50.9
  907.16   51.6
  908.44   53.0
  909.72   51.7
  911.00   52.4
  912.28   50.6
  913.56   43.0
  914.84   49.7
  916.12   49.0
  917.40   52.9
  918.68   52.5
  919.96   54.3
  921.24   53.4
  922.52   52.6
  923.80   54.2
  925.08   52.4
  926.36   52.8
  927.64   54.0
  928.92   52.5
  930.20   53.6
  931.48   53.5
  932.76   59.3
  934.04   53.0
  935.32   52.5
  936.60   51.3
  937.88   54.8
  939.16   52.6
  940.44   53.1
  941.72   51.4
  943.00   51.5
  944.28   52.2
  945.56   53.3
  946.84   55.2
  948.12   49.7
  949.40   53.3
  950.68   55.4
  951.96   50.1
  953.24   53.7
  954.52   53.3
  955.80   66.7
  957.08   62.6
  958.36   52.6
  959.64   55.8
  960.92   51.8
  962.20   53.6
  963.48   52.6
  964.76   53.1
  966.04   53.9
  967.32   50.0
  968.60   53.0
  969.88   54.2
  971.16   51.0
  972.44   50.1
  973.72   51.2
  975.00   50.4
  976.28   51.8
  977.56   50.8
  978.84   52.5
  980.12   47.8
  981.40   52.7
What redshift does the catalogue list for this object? 0.05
